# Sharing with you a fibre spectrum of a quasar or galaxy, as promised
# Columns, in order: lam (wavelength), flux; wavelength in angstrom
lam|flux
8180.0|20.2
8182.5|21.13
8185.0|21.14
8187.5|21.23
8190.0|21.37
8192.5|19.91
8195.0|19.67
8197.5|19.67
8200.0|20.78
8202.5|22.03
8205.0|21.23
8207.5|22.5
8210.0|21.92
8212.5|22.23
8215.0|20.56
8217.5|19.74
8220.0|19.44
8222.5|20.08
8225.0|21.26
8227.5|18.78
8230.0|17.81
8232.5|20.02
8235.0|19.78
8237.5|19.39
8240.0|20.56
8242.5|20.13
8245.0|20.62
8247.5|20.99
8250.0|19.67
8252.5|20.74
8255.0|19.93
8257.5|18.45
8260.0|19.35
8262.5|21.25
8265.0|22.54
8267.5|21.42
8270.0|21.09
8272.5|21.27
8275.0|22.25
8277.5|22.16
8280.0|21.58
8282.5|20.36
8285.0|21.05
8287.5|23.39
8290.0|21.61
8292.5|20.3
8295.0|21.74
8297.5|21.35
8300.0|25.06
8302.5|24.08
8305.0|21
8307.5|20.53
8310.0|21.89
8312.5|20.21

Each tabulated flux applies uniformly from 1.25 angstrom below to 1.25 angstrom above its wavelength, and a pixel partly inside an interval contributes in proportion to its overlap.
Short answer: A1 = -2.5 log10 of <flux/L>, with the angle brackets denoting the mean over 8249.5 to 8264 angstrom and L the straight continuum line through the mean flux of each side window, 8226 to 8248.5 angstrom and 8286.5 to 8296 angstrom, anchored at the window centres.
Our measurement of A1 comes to 0.03 mag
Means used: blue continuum 19.8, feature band 20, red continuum 21.7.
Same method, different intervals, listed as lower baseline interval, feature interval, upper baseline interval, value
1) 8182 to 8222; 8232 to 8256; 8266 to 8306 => 0.06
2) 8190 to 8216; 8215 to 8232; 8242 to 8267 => 0.06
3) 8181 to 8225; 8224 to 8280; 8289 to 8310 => 0.05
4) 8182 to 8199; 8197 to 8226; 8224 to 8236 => -0.05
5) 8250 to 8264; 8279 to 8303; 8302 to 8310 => -0.04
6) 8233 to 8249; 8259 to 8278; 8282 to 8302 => -0.01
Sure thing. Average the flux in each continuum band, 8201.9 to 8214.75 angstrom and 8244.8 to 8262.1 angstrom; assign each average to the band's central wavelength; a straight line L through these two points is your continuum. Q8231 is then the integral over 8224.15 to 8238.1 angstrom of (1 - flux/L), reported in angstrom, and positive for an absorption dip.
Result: 1.0 angstrom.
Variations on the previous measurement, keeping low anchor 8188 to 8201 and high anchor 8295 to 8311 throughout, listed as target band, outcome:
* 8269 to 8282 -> 0.1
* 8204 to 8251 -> 1.3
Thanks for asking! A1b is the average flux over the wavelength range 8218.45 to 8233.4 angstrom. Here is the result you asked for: 19.6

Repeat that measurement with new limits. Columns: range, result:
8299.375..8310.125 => 22.4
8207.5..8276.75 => 20.5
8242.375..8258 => 20.1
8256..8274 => 20.8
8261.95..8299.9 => 21.7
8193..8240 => 20.4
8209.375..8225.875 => 20.7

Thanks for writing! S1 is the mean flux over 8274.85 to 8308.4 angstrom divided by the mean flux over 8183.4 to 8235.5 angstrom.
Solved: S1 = 1.07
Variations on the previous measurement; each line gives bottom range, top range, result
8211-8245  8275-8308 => 1.09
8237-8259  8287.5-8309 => 1.10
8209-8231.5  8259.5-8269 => 1.05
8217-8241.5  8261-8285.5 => 1.09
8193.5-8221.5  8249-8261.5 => 0.94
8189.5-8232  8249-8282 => 1.02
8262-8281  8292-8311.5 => 1.01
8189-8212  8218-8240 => 0.93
